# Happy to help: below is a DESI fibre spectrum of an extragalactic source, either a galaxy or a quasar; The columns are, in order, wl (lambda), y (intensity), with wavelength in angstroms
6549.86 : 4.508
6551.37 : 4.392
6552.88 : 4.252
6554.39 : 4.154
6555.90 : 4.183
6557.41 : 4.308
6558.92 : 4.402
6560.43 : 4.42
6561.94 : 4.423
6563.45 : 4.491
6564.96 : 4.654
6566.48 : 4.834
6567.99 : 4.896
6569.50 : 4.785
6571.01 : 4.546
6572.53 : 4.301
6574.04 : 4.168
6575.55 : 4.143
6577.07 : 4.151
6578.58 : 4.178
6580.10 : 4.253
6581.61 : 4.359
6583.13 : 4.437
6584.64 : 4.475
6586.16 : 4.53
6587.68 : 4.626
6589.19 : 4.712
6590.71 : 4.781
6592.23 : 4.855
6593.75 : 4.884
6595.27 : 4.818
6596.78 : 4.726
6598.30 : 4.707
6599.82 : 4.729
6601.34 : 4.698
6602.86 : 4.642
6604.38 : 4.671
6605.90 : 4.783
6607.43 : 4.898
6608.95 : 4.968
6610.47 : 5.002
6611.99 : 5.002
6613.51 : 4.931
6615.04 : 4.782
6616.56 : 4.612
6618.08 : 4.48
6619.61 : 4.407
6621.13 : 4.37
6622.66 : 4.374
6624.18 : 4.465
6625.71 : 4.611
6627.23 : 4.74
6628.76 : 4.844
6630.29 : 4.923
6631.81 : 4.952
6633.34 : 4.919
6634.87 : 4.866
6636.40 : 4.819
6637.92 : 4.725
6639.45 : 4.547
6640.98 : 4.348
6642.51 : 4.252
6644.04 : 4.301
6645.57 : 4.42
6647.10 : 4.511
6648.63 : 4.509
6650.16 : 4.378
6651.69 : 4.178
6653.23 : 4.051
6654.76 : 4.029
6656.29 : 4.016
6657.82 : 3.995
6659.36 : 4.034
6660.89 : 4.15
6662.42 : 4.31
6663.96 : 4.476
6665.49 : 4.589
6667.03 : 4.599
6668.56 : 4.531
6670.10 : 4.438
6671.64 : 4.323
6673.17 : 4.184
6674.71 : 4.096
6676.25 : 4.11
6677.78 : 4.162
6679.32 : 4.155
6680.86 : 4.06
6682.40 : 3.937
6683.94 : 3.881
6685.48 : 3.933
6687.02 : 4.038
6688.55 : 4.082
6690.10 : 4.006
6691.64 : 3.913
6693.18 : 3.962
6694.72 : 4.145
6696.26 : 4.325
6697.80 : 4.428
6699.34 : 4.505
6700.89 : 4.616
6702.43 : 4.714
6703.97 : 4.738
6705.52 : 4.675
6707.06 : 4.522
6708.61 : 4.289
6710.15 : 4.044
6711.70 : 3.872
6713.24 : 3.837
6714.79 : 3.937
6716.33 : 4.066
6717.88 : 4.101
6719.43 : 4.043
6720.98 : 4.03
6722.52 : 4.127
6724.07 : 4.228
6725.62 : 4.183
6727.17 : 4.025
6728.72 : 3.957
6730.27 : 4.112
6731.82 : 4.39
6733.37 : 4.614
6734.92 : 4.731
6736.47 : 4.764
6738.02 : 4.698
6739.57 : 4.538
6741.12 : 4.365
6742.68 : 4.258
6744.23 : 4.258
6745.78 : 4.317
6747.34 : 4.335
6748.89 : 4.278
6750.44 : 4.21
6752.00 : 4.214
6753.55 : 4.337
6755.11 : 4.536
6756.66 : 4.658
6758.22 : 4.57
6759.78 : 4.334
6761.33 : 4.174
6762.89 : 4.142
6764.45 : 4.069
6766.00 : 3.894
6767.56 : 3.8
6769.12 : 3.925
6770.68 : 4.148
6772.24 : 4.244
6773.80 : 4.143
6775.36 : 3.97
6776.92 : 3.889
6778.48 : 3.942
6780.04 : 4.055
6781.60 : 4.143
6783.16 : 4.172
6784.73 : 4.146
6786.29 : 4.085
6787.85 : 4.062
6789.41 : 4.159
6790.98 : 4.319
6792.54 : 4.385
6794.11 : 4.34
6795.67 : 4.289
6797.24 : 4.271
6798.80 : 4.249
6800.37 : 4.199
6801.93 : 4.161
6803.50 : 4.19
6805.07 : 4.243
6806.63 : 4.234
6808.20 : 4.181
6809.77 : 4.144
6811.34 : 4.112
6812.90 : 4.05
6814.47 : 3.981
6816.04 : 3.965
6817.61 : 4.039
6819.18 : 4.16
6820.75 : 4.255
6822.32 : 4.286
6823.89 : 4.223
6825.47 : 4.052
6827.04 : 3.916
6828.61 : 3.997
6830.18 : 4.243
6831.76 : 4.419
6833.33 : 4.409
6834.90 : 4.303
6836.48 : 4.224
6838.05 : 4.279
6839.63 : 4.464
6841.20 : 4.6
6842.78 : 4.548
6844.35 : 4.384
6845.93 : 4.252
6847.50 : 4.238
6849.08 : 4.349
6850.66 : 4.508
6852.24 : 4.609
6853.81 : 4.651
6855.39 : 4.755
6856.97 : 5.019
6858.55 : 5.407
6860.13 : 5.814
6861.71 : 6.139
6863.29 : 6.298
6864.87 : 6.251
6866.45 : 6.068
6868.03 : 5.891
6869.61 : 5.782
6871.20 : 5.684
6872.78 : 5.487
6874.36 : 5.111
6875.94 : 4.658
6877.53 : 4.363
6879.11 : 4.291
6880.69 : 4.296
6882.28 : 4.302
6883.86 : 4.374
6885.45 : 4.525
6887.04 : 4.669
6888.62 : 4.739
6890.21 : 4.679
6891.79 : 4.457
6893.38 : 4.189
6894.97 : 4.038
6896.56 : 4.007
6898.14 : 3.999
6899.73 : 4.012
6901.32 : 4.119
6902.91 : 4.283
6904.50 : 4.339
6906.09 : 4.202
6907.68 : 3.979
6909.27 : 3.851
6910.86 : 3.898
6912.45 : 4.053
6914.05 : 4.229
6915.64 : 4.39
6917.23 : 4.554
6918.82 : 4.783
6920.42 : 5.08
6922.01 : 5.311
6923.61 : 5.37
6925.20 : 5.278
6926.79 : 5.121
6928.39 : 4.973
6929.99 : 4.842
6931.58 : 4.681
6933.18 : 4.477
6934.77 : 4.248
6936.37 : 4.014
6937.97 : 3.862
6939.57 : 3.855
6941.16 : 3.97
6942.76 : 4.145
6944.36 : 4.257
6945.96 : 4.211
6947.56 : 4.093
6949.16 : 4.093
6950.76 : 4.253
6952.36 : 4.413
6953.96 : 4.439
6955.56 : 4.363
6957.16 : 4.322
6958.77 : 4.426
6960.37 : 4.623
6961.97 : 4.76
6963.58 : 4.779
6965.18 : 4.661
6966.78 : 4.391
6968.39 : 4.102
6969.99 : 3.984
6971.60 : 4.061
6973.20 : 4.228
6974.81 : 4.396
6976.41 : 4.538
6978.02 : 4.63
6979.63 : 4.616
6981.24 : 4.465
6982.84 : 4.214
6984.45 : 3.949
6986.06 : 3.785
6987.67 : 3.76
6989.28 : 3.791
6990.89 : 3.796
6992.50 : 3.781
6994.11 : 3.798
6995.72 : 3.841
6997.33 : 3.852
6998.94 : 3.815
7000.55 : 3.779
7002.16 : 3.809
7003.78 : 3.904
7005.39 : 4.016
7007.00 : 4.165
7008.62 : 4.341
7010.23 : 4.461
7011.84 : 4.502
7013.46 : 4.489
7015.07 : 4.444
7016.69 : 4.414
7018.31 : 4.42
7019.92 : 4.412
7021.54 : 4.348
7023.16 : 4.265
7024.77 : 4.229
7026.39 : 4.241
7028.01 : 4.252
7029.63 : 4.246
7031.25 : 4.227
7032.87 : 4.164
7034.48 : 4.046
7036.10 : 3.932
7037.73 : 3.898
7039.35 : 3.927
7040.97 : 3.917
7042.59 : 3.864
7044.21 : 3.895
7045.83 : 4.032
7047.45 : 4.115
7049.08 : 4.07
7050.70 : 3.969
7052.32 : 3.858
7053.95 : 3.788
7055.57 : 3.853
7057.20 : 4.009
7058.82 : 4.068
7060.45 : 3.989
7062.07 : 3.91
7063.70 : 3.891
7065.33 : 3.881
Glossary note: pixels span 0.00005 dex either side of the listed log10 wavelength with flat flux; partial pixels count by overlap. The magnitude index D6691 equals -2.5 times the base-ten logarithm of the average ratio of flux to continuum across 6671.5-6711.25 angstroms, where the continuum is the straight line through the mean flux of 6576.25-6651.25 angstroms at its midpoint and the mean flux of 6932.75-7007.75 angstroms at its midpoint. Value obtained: 0.08 mag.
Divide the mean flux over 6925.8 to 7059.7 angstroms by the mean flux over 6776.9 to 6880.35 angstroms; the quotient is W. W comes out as 0.93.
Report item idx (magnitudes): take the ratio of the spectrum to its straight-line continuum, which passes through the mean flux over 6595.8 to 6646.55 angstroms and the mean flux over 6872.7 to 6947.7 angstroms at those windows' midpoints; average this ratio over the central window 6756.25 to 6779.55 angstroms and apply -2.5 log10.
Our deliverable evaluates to 0.11 mag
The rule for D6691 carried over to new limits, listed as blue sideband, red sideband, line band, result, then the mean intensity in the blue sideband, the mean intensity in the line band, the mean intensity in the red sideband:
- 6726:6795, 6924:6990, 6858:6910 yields -0.12 mag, 4.24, 4.79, 4.35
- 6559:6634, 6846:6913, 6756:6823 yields 0.13 mag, 4.63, 4.16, 4.72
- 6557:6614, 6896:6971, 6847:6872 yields -0.20 mag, 4.61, 5.35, 4.39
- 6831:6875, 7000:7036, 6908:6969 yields 0.04 mag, 5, 4.45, 4.23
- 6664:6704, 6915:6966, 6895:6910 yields 0.10 mag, 4.24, 4.09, 4.52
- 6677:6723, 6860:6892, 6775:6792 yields 0.13 mag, 4.17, 4.09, 5.14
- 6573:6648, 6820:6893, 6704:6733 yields 0.13 mag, 4.62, 4.16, 4.74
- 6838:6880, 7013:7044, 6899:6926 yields 0.07 mag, 5.05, 4.46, 4.19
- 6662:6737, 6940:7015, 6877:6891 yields -0.07 mag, 4.24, 4.47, 4.2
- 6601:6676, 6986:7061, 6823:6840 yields 0.02 mag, 4.52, 4.22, 4.06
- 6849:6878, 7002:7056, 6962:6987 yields 0.05 mag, 5.34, 4.33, 4.14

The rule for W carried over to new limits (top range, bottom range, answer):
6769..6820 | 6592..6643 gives 0.88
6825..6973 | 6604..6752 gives 1.04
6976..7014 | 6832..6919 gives 0.88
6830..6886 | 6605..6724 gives 1.11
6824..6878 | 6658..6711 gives 1.14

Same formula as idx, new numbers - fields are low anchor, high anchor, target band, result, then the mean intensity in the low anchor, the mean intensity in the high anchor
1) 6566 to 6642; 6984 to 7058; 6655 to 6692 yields 0.09 mag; 4.64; 4.05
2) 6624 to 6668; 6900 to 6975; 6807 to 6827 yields 0.08 mag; 4.47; 4.4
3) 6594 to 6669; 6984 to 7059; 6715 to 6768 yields 0.04 mag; 4.57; 4.05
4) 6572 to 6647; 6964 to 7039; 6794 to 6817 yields 0.06 mag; 4.62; 4.16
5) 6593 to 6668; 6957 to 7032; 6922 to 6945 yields -0.06 mag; 4.57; 4.22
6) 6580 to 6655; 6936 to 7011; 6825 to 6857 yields -0.01 mag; 4.63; 4.17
